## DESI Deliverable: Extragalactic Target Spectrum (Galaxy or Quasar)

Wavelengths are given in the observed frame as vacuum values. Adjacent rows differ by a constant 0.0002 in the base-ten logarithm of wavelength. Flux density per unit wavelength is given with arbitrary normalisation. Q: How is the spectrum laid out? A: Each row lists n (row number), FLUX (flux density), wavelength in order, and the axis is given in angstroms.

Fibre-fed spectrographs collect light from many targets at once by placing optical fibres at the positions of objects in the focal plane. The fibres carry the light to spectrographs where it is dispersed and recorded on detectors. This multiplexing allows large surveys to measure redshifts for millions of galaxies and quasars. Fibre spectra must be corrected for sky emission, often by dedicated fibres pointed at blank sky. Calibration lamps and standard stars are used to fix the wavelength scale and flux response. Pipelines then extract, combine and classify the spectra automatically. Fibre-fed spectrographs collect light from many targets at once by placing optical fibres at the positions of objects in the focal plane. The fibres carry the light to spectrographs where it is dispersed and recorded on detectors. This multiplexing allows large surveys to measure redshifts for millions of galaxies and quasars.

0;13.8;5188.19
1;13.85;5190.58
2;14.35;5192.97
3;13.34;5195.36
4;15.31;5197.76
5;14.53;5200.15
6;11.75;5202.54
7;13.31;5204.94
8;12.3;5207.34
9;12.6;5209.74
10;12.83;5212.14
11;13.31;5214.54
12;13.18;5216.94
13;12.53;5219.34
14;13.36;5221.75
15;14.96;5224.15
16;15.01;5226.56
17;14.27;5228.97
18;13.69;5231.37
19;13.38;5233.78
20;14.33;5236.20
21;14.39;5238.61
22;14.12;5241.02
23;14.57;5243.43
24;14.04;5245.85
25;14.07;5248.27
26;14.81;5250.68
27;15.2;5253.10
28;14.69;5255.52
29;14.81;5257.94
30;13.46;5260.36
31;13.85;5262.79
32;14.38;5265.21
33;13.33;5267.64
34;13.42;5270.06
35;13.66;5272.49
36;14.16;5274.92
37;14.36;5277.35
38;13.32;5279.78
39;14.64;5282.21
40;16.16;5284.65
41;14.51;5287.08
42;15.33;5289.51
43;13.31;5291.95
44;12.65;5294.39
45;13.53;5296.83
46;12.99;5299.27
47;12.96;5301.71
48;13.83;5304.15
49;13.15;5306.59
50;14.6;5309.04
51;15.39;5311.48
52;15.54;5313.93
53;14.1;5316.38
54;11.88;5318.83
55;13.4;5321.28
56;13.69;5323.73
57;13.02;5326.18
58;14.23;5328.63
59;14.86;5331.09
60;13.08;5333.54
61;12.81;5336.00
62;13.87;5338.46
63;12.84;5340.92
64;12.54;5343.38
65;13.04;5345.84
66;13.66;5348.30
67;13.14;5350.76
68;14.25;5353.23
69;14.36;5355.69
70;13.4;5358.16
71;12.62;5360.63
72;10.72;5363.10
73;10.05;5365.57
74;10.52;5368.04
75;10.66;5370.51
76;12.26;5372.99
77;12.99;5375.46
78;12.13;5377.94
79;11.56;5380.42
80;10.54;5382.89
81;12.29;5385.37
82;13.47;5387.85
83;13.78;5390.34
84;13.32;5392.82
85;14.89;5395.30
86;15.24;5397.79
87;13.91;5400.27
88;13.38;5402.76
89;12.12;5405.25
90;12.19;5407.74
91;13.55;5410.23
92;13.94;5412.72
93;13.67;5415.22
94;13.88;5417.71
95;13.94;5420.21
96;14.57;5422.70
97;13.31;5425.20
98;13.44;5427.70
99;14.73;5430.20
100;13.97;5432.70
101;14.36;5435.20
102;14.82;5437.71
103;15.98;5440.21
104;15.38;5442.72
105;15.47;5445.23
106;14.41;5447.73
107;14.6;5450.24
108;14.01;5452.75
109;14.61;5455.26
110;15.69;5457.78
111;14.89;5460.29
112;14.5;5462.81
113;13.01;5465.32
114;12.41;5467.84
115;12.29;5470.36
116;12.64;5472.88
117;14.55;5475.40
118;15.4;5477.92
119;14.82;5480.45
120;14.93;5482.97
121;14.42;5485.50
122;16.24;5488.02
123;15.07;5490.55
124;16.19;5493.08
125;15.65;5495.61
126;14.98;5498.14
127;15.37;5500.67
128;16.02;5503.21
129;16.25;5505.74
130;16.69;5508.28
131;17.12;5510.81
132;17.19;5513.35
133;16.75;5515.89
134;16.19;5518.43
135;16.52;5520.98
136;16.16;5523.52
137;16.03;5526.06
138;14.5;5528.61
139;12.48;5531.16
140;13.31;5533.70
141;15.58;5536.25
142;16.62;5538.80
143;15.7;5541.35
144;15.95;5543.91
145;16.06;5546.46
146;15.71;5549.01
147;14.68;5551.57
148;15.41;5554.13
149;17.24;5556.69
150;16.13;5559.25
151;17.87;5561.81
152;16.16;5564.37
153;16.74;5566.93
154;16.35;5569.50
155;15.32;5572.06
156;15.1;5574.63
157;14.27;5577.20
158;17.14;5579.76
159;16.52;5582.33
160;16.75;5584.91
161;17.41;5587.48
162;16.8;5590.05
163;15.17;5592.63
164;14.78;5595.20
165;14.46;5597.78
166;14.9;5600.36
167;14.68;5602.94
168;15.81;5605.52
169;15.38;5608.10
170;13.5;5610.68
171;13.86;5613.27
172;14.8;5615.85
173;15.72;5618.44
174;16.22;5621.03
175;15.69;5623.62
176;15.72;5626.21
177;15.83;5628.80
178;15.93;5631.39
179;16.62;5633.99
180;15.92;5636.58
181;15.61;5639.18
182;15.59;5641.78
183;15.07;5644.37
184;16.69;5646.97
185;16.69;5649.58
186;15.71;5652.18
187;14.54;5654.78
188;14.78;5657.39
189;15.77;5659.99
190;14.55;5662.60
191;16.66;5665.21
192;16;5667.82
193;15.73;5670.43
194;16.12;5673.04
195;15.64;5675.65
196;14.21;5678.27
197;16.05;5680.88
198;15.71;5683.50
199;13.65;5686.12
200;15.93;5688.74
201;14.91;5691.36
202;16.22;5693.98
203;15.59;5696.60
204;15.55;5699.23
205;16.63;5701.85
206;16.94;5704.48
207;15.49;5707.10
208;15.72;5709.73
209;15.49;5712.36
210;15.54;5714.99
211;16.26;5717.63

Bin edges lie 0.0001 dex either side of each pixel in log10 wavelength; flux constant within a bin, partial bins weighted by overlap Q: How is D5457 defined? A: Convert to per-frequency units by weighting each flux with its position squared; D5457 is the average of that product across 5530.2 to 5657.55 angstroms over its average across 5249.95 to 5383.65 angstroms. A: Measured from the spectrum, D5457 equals 1.3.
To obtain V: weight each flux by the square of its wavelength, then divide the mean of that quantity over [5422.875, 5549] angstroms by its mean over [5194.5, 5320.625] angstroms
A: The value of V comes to 1.18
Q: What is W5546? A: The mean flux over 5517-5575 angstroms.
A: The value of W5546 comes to 15.7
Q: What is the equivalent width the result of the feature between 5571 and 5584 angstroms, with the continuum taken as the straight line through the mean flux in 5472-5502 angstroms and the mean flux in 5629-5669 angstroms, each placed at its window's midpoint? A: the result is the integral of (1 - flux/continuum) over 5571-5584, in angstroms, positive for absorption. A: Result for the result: -0.2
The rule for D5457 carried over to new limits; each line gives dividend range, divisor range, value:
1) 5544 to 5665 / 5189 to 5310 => 1.29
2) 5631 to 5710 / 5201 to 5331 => 1.31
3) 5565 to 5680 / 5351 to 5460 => 1.25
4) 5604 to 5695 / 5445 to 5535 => 1.09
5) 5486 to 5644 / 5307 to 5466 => 1.24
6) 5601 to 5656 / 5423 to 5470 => 1.15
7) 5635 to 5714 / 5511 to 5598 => 1.03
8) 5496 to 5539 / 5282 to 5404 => 1.26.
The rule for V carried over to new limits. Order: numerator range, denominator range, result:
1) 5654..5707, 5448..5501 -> 1.15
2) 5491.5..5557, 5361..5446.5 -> 1.24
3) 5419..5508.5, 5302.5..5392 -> 1.18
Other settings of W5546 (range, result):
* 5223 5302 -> 14.1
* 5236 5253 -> 14.4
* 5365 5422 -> 12.8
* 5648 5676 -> 15.7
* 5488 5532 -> 15.9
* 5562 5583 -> 16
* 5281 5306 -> 14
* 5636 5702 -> 15.6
